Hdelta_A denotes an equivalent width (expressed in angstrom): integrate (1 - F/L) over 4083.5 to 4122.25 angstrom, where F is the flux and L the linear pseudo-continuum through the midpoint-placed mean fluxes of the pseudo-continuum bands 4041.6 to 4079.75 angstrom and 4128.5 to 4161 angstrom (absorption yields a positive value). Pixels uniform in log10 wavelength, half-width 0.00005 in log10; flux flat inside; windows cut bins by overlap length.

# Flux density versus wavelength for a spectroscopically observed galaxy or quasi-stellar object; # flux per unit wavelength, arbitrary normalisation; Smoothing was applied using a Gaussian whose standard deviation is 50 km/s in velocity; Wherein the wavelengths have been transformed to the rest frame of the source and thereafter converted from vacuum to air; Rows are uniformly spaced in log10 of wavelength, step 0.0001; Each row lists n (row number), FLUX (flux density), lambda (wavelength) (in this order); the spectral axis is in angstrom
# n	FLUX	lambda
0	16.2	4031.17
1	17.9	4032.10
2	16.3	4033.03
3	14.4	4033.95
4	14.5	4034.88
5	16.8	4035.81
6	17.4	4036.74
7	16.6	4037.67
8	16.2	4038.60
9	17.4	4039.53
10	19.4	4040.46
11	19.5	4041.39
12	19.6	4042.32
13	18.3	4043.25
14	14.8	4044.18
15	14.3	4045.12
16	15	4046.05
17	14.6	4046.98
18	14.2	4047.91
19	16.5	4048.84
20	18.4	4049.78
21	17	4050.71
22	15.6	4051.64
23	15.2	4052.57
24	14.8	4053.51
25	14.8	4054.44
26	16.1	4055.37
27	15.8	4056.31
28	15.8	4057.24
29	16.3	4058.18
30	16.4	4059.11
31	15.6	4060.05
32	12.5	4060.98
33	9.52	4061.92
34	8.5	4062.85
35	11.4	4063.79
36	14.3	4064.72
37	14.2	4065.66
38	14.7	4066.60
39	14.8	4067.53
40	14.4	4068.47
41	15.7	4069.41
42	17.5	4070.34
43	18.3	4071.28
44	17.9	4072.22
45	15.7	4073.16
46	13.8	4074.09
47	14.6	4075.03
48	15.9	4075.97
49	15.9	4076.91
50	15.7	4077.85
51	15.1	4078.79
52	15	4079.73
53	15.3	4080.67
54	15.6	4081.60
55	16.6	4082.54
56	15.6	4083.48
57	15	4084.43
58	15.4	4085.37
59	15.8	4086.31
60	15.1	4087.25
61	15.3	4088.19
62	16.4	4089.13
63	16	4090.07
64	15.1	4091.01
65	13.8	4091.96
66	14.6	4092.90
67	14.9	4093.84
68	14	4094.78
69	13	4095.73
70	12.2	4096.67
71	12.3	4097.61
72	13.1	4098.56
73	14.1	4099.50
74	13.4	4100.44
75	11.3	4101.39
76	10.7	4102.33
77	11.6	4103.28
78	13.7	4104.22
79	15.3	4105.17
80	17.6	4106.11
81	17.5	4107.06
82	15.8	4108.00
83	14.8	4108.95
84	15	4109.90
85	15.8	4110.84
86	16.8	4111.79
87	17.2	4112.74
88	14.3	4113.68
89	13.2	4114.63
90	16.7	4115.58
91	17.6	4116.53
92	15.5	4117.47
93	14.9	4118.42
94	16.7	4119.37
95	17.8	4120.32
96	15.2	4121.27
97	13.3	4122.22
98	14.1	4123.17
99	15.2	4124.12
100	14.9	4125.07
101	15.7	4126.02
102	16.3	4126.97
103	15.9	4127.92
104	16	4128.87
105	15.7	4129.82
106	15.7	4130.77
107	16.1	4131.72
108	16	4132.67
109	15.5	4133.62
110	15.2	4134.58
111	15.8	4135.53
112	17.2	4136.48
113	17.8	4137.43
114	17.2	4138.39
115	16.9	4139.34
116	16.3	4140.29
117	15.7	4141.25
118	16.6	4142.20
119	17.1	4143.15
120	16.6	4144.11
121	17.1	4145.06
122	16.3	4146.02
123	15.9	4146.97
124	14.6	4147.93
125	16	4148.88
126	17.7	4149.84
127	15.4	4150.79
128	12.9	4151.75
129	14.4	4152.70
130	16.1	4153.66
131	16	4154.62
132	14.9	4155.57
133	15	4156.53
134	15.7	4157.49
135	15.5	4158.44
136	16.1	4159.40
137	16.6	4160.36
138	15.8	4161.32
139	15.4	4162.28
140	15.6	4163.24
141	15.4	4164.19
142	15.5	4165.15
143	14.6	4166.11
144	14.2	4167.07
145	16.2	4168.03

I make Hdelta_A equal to 1.9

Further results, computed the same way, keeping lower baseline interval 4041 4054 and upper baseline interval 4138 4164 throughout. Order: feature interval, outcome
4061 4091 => 2.2 angstrom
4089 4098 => 1.1 angstrom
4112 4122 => 0.1 angstrom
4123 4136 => 0.3 angstrom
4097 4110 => 1.7 angstrom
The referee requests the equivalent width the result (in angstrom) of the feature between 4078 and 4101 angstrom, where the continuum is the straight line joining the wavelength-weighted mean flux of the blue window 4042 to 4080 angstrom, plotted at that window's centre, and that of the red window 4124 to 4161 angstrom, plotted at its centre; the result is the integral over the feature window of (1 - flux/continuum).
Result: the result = 1.14 angstrom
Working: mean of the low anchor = 15.2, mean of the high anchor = 15.9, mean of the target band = 14.7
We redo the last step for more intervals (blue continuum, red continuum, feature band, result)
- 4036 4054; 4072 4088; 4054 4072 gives 1.6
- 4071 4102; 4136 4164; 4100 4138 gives 0.2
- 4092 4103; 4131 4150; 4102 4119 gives -1.5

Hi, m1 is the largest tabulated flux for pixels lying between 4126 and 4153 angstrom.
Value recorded 17.8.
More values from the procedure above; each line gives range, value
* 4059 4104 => 18.3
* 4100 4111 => 17.6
